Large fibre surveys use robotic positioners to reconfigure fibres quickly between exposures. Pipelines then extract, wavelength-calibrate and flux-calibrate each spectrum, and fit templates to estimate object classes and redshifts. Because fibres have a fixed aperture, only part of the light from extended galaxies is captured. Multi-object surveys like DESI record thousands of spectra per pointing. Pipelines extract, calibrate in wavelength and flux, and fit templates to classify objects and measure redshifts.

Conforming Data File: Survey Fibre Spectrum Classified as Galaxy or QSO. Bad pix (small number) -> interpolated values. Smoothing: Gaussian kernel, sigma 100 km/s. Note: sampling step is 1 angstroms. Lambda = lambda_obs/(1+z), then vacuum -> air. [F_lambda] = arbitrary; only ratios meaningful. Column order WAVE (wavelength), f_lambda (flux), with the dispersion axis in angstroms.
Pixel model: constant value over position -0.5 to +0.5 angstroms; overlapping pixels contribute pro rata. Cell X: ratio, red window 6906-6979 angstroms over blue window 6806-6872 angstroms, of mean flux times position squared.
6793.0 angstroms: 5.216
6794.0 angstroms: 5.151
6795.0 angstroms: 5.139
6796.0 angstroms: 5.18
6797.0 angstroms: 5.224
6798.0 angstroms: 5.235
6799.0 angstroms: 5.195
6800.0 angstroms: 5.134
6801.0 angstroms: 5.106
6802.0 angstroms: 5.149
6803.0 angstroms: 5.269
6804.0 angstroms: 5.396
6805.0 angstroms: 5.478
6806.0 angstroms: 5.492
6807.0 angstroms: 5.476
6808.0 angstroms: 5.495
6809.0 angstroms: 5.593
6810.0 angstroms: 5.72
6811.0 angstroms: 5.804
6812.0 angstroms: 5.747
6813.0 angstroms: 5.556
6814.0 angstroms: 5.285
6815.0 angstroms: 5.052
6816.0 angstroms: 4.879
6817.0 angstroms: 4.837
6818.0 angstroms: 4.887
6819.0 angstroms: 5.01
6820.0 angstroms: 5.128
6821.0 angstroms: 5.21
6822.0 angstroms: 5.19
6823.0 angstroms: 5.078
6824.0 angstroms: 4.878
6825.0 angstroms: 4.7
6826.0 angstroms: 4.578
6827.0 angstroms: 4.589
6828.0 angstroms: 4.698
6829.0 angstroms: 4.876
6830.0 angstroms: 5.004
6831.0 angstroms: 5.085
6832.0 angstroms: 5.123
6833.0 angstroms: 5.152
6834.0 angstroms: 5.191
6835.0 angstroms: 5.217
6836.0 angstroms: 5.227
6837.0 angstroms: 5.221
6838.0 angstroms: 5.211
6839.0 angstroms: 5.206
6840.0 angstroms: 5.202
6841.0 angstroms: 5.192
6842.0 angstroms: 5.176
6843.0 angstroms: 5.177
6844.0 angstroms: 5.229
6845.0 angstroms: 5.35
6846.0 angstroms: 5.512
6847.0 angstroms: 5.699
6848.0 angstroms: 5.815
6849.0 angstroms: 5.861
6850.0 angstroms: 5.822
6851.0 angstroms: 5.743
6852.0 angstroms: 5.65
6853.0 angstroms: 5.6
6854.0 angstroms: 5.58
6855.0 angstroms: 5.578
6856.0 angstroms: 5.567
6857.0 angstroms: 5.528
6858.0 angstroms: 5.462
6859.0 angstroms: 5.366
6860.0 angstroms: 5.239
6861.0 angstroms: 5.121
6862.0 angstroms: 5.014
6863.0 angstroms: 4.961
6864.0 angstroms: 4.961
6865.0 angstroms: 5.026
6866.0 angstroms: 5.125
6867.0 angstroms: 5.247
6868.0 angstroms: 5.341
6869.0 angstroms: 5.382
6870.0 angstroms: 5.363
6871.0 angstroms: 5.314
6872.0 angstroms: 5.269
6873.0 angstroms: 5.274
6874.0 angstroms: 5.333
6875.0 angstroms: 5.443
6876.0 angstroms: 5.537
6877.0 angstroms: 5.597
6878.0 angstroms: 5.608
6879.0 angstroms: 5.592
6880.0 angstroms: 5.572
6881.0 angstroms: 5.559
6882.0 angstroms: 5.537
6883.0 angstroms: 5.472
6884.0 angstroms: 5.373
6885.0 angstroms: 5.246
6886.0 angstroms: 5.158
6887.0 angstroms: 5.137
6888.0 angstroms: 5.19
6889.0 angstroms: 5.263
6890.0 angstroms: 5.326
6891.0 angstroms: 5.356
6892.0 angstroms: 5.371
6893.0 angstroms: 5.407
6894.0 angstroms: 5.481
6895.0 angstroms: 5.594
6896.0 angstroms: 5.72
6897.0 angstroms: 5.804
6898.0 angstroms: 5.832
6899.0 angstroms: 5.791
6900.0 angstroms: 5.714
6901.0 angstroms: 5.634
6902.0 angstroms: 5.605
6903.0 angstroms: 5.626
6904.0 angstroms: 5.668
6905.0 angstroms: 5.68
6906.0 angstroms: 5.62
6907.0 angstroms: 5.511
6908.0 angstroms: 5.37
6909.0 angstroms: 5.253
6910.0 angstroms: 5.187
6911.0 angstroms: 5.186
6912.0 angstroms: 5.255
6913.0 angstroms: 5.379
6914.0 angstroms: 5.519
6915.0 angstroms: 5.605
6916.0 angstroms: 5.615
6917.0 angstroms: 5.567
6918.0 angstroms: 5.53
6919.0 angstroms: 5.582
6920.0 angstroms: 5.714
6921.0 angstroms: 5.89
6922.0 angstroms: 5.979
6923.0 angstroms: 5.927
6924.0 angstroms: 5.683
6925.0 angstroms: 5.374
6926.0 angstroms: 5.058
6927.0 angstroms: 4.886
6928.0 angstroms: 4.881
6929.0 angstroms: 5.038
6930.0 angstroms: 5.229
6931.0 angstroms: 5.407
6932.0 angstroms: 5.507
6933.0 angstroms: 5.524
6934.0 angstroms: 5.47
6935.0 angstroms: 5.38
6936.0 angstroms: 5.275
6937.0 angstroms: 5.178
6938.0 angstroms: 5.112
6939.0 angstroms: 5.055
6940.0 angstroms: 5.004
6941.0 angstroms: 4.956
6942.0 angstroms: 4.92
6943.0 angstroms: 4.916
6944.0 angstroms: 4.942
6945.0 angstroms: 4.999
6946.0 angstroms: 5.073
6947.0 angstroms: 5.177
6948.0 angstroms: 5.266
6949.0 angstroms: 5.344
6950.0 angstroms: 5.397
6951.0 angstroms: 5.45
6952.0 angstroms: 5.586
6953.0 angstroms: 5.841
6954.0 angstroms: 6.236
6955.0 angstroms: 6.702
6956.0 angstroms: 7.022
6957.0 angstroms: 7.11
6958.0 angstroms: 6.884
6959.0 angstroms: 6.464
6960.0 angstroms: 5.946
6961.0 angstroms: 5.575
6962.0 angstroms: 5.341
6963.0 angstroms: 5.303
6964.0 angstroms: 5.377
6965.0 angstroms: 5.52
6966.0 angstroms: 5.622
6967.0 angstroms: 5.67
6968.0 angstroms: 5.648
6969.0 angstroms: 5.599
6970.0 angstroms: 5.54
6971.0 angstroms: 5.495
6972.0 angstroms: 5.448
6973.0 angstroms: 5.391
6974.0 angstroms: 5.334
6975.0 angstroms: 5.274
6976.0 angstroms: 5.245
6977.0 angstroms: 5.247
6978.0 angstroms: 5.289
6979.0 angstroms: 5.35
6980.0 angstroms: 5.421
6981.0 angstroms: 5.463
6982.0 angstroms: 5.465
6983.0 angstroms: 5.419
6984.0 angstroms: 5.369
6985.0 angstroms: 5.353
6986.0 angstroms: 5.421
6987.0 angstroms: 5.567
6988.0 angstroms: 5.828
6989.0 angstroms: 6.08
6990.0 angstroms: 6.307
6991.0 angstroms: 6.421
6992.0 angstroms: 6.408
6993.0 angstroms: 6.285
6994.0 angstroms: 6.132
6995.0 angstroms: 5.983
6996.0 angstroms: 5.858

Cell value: 1.1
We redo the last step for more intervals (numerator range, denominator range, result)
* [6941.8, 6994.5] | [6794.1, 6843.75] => 1.14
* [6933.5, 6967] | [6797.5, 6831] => 1.12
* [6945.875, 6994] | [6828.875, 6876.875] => 1.11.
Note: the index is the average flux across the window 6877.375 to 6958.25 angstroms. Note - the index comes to 5.49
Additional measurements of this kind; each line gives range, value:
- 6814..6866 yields 5.21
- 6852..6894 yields 5.36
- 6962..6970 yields 5.52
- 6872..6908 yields 5.5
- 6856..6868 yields 5.21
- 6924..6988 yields 5.47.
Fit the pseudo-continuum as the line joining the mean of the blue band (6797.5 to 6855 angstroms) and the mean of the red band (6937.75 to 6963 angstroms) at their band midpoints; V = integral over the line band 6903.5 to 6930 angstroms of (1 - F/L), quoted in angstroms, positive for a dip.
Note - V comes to 0.3 angstroms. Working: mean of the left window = 5.27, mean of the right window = 5.61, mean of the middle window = 5.46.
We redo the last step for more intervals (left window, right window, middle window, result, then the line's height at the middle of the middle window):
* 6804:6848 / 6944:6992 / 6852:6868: 0.02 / 5.31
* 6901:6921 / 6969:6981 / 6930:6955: 0.58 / 5.45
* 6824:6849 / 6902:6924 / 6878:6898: -0.06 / 5.43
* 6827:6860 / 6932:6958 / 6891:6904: -0.47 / 5.43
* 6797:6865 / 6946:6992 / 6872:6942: 0.78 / 5.5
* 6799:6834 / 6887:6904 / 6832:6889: 0.09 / 5.37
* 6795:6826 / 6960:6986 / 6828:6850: -0.01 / 5.27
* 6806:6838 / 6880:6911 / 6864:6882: 0.00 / 5.38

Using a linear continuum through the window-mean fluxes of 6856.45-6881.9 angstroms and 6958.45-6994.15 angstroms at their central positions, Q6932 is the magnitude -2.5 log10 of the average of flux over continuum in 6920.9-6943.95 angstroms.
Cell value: 0.05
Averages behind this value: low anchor 5.33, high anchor 5.63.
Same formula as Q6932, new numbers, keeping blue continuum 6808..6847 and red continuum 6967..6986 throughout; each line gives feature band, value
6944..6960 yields -0.10 mag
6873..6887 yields -0.04 mag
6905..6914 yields -0.01 mag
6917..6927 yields -0.05 mag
